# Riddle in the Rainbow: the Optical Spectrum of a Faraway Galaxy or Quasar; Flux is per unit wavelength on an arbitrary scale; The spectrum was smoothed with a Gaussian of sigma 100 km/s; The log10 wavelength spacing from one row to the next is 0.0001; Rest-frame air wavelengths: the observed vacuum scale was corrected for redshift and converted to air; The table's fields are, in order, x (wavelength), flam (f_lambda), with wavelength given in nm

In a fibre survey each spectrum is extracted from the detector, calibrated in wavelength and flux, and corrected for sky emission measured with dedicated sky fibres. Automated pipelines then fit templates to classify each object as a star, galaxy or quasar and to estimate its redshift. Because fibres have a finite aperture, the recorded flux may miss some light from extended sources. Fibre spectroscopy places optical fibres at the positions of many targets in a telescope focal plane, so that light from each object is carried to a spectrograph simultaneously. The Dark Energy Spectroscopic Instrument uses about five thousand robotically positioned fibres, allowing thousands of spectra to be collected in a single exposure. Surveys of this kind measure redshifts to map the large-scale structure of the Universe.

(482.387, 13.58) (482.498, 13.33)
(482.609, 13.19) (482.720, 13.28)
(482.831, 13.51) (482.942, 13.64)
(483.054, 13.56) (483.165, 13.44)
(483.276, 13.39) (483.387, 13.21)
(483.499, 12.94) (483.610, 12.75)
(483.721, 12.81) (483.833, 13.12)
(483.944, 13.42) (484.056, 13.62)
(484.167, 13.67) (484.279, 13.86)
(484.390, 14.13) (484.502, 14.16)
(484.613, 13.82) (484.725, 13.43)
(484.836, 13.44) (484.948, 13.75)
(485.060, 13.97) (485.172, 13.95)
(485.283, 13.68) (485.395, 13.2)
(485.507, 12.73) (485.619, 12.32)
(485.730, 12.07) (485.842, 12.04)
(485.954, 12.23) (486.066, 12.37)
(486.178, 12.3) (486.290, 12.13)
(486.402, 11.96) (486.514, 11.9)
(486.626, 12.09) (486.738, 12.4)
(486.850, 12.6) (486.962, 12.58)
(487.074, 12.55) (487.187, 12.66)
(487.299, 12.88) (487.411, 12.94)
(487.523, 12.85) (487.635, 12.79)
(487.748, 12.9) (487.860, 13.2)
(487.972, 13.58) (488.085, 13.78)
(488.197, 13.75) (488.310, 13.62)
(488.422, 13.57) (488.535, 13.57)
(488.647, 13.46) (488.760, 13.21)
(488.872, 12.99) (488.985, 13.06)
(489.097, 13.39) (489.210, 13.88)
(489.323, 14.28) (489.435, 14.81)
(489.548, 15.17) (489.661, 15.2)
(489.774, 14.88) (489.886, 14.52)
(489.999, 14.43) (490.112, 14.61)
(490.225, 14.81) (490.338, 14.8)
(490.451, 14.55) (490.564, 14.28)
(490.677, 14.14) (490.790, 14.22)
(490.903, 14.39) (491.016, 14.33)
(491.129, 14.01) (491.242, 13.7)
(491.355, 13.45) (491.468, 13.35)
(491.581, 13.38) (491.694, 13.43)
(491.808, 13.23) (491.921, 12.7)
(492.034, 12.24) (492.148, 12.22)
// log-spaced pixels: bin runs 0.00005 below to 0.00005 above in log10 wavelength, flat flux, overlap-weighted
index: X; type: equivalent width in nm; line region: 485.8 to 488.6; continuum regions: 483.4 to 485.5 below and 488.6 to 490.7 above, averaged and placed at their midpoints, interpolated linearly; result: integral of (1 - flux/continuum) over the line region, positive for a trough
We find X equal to 0.226 nm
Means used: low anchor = 13.5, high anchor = 14.2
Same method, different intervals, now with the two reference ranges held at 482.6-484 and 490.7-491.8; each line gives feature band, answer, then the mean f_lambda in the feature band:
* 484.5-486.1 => 0.032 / 13.1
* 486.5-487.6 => 0.076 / 12.6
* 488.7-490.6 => -0.083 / 14.3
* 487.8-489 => 0.013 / 13.4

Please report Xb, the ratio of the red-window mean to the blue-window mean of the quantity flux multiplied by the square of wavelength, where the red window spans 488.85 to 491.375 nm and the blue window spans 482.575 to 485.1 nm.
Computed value 1.1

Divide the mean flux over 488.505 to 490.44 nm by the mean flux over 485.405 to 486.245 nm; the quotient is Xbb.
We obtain 1.2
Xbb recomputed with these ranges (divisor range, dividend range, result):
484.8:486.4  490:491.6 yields 1.10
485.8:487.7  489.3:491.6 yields 1.16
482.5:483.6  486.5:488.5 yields 0.97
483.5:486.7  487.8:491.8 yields 1.07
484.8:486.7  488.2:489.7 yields 1.09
